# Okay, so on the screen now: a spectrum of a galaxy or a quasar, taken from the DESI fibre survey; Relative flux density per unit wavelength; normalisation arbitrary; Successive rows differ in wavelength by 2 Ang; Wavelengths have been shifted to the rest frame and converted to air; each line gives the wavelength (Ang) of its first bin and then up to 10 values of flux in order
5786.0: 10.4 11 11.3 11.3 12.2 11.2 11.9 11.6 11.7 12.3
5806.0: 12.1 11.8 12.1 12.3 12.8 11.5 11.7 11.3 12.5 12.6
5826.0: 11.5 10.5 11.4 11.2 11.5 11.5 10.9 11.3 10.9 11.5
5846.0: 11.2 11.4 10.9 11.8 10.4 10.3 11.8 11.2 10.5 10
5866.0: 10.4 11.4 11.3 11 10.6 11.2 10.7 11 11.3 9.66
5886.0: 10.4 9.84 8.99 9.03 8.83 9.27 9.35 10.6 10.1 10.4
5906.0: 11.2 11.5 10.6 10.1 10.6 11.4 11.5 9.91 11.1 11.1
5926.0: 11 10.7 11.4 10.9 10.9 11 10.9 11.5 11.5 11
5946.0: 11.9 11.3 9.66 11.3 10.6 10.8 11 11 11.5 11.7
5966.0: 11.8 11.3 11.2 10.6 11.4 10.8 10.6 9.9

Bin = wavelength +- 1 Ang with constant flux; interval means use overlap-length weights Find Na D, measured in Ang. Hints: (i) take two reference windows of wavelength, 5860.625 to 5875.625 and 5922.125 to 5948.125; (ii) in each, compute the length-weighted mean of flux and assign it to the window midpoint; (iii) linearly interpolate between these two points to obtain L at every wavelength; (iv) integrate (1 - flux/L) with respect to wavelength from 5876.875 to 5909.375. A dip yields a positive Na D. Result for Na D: 2.3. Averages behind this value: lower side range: 10.8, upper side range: 11.2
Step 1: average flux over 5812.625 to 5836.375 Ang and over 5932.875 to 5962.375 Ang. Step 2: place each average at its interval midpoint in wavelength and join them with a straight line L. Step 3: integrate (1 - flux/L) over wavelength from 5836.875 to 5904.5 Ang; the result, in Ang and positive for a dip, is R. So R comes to 5.1 Ang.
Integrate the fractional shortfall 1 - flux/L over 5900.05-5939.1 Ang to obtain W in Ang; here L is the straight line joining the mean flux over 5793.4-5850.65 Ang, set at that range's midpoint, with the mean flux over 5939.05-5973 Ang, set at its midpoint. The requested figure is 1.5 Ang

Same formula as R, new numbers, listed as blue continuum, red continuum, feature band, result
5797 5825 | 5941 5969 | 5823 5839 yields 0.7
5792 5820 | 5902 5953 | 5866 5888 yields 1.1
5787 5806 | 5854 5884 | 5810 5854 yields -1.0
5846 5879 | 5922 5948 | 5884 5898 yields 2.0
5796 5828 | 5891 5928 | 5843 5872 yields 0.5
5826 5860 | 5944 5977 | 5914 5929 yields 0.3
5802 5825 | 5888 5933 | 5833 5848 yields 0.4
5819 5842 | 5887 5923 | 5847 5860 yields 0.0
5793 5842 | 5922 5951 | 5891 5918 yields 2.3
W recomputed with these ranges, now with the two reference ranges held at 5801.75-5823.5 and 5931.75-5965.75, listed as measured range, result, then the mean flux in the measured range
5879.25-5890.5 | 1.27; 10.2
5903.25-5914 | 0.59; 10.8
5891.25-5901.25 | 1.76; 9.44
